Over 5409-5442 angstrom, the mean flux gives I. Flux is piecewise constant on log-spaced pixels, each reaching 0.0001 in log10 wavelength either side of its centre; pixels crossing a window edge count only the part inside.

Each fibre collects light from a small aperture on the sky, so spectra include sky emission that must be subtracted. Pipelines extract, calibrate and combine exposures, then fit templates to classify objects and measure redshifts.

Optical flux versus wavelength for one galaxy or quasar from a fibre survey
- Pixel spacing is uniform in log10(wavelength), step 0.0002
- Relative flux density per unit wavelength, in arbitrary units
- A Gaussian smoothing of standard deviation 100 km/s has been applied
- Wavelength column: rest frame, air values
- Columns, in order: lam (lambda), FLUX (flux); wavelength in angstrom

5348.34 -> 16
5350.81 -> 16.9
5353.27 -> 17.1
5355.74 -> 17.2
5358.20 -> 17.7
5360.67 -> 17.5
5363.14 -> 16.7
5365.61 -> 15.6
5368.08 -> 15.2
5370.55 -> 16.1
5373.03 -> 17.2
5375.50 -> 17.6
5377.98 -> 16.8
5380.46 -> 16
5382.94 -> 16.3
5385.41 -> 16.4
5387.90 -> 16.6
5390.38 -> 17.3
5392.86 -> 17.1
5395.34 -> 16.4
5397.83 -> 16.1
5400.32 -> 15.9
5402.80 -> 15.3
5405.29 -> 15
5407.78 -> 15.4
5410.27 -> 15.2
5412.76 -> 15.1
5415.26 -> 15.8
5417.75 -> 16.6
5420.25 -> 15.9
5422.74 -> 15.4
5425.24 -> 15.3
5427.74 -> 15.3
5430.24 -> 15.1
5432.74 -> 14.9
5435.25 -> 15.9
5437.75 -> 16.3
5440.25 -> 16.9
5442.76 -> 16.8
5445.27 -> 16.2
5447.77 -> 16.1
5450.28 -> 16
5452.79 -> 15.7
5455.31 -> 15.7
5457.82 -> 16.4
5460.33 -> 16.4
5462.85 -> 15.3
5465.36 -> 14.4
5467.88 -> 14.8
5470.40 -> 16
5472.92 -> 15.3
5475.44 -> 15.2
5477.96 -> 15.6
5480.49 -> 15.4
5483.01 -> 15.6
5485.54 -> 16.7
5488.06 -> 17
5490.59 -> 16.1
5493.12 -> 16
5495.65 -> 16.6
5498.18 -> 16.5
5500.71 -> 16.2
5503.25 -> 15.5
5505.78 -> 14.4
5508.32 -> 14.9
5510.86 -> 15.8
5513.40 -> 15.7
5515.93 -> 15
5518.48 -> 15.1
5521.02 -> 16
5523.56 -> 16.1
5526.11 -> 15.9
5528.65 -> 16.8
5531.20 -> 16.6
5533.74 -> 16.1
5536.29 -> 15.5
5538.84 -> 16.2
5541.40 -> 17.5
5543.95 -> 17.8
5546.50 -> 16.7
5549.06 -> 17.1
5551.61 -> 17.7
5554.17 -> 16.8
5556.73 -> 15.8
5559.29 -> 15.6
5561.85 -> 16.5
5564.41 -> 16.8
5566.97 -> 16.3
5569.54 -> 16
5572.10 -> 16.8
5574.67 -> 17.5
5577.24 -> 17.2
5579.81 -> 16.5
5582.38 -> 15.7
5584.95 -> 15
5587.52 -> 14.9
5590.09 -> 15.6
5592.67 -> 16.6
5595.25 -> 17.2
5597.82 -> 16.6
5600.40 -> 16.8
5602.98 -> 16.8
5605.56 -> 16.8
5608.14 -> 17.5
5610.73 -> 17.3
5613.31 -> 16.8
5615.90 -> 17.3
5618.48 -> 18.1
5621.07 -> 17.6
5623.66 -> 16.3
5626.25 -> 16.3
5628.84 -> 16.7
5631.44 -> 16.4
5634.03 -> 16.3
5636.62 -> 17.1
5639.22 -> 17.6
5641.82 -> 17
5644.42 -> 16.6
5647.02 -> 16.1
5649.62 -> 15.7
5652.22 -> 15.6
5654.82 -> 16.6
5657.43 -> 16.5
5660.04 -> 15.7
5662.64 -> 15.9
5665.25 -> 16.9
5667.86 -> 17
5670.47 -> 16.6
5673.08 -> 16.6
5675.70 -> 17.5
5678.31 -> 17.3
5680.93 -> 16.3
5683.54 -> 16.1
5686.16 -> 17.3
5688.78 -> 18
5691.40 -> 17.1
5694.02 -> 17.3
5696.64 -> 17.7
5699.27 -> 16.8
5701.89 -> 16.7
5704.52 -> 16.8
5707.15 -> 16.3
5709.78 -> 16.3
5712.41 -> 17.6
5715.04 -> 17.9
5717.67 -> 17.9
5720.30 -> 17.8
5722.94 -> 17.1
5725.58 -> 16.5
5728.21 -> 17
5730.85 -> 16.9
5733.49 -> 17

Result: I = 15.7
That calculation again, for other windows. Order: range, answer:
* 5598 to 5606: 16.8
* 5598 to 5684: 16.7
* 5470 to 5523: 15.7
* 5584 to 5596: 15.8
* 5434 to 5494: 15.9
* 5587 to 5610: 16.6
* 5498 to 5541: 15.8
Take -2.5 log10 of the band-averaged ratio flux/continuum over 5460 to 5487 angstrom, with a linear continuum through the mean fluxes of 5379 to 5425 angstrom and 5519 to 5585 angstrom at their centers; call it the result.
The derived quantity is 0.050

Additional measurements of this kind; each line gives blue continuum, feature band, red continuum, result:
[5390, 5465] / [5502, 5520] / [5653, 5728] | 0.07 mag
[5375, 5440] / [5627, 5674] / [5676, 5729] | 0.03 mag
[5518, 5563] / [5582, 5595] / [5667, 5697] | 0.07 mag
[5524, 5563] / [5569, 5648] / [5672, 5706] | 0.01 mag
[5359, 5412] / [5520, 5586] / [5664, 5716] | 0.01 mag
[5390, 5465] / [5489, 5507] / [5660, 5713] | 0.01 mag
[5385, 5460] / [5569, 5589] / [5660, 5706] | 0.02 mag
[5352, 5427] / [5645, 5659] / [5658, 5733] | 0.05 mag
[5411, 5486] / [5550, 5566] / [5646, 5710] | -0.02 mag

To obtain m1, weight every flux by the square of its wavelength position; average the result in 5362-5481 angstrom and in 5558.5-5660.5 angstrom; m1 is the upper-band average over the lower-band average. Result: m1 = 1.1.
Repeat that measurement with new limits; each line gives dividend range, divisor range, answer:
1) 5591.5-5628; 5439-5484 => 1.14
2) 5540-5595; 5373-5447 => 1.09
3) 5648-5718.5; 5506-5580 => 1.08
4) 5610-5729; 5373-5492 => 1.15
